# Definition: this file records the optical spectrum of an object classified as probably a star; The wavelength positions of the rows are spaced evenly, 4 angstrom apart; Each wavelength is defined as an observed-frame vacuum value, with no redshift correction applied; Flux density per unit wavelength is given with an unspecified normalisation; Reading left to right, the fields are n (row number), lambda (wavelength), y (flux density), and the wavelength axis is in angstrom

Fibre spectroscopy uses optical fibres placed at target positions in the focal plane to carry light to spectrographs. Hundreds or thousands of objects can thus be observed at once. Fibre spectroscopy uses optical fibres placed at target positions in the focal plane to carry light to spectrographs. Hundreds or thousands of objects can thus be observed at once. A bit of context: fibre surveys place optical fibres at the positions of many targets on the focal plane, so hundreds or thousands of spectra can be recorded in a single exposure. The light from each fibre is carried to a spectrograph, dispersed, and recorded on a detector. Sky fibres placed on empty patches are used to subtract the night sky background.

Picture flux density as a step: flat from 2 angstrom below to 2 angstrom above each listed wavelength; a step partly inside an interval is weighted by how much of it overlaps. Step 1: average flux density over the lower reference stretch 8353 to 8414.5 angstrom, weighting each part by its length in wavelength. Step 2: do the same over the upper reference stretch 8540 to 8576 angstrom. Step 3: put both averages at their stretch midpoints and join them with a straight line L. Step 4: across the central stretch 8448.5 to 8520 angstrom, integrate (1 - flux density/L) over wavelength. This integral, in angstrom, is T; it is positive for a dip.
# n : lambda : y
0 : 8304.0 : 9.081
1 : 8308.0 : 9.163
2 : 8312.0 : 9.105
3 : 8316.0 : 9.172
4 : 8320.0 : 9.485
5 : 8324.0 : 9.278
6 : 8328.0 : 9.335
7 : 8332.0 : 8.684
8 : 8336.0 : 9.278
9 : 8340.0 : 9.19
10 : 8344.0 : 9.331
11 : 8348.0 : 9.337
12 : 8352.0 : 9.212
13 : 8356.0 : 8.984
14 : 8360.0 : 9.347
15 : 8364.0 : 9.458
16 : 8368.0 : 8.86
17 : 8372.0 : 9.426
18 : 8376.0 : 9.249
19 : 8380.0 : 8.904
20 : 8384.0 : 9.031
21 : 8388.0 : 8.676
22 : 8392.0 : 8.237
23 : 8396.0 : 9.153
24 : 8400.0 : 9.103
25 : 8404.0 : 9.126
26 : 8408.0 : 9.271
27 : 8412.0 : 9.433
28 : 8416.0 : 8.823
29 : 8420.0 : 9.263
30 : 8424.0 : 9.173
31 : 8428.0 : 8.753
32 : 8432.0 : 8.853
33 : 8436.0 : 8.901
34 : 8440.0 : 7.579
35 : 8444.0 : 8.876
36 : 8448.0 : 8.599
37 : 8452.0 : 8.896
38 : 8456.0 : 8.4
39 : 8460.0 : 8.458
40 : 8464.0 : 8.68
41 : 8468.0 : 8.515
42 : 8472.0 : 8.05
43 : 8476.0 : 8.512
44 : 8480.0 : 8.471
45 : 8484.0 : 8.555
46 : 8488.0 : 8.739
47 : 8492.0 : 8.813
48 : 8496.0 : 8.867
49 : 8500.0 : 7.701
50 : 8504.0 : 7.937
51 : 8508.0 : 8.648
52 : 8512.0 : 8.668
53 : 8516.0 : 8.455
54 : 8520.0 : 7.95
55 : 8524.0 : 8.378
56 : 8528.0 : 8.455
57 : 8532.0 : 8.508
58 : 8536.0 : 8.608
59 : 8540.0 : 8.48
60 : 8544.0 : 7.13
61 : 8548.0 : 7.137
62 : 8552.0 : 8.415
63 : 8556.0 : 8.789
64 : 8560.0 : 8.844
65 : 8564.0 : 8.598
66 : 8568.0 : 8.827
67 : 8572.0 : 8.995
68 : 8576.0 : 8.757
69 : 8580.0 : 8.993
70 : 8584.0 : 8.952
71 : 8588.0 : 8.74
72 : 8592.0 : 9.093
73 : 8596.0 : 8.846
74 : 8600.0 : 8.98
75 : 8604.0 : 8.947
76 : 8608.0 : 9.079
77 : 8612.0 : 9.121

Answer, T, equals 1.6 angstrom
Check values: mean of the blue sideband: 9.08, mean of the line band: 8.48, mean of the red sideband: 8.37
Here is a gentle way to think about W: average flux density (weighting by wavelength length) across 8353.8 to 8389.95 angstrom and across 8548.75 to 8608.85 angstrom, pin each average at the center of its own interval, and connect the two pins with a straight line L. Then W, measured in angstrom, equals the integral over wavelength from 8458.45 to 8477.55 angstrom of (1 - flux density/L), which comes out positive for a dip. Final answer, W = 1.13 angstrom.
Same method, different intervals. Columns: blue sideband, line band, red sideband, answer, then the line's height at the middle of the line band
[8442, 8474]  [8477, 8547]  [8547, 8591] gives 2.1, 8.62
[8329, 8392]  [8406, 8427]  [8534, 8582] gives -0.6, 8.92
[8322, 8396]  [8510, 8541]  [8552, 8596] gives 1.6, 8.9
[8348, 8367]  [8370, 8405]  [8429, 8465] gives 0.1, 9.02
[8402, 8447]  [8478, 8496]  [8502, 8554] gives -0.4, 8.49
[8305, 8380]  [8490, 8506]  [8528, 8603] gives 0.8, 8.78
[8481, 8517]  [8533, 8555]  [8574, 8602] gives 1.7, 8.7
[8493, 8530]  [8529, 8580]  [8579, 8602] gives 1.3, 8.67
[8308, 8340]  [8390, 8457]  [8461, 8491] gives -0.8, 8.75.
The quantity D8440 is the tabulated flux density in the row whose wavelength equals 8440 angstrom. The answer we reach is 7.579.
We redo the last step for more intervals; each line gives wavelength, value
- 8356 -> 8.984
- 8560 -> 8.844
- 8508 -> 8.648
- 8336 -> 9.278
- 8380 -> 8.904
